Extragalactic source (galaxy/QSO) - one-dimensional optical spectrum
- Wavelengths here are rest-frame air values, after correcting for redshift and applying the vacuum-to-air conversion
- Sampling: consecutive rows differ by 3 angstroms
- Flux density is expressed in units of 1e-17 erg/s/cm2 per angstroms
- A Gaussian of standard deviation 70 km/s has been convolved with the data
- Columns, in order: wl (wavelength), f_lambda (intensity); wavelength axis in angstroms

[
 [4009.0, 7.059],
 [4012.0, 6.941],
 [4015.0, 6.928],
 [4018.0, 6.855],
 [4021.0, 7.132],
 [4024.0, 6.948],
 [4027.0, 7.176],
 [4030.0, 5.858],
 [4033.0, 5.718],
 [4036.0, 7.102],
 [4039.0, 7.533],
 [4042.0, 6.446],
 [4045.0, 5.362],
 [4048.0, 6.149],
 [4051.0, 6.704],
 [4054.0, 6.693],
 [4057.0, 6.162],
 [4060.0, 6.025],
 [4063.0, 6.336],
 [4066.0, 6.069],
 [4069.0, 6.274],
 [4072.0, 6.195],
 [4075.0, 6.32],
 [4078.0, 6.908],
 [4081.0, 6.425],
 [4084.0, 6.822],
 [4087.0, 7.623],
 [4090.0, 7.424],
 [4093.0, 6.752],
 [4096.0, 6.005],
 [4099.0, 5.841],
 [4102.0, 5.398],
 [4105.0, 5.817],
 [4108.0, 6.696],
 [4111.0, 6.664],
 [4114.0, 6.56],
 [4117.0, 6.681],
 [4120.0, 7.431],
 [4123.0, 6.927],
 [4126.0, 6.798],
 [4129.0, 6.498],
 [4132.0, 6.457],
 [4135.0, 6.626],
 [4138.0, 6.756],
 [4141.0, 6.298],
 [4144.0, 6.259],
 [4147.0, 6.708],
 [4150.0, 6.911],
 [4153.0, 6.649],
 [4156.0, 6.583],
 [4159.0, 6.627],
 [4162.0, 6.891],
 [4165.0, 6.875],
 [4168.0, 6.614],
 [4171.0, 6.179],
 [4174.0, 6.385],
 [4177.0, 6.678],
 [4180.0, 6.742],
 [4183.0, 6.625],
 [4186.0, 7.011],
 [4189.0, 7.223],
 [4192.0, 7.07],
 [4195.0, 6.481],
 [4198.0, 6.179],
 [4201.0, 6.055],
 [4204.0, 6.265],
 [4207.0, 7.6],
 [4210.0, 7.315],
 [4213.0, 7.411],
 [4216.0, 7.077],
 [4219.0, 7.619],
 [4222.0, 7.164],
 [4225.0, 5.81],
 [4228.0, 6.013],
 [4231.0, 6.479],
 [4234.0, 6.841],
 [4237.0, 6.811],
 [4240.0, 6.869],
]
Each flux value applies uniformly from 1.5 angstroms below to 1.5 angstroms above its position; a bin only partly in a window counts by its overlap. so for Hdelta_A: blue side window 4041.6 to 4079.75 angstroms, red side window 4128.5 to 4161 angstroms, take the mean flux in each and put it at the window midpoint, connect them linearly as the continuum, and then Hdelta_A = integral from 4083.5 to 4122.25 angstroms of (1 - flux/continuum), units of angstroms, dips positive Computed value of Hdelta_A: -1.0 angstroms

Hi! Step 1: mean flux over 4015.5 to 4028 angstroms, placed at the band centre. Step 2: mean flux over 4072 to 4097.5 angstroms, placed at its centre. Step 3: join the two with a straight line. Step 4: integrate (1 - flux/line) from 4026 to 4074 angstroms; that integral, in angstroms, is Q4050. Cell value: 3.8 angstroms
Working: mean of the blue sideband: 7.01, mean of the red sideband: 6.75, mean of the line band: 6.35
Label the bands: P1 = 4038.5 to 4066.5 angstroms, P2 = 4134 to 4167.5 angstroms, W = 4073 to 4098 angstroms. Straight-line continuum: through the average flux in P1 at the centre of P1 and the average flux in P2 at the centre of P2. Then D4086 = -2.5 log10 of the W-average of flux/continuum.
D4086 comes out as -0.054 mag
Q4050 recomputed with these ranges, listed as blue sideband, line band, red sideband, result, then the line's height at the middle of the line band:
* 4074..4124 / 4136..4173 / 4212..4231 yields 0.5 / 6.7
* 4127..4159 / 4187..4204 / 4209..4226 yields 0.9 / 6.94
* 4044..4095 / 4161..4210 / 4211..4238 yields 0.3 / 6.73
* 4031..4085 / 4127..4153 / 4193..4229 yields 0.1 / 6.59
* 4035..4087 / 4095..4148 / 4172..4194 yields 1.3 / 6.63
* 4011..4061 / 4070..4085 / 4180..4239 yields 0.3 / 6.63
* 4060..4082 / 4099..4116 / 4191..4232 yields 0.6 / 6.44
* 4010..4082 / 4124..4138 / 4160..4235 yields 0.0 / 6.64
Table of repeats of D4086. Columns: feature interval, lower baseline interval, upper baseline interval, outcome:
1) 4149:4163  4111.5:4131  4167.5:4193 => 0.005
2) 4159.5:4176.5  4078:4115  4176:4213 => 0.020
